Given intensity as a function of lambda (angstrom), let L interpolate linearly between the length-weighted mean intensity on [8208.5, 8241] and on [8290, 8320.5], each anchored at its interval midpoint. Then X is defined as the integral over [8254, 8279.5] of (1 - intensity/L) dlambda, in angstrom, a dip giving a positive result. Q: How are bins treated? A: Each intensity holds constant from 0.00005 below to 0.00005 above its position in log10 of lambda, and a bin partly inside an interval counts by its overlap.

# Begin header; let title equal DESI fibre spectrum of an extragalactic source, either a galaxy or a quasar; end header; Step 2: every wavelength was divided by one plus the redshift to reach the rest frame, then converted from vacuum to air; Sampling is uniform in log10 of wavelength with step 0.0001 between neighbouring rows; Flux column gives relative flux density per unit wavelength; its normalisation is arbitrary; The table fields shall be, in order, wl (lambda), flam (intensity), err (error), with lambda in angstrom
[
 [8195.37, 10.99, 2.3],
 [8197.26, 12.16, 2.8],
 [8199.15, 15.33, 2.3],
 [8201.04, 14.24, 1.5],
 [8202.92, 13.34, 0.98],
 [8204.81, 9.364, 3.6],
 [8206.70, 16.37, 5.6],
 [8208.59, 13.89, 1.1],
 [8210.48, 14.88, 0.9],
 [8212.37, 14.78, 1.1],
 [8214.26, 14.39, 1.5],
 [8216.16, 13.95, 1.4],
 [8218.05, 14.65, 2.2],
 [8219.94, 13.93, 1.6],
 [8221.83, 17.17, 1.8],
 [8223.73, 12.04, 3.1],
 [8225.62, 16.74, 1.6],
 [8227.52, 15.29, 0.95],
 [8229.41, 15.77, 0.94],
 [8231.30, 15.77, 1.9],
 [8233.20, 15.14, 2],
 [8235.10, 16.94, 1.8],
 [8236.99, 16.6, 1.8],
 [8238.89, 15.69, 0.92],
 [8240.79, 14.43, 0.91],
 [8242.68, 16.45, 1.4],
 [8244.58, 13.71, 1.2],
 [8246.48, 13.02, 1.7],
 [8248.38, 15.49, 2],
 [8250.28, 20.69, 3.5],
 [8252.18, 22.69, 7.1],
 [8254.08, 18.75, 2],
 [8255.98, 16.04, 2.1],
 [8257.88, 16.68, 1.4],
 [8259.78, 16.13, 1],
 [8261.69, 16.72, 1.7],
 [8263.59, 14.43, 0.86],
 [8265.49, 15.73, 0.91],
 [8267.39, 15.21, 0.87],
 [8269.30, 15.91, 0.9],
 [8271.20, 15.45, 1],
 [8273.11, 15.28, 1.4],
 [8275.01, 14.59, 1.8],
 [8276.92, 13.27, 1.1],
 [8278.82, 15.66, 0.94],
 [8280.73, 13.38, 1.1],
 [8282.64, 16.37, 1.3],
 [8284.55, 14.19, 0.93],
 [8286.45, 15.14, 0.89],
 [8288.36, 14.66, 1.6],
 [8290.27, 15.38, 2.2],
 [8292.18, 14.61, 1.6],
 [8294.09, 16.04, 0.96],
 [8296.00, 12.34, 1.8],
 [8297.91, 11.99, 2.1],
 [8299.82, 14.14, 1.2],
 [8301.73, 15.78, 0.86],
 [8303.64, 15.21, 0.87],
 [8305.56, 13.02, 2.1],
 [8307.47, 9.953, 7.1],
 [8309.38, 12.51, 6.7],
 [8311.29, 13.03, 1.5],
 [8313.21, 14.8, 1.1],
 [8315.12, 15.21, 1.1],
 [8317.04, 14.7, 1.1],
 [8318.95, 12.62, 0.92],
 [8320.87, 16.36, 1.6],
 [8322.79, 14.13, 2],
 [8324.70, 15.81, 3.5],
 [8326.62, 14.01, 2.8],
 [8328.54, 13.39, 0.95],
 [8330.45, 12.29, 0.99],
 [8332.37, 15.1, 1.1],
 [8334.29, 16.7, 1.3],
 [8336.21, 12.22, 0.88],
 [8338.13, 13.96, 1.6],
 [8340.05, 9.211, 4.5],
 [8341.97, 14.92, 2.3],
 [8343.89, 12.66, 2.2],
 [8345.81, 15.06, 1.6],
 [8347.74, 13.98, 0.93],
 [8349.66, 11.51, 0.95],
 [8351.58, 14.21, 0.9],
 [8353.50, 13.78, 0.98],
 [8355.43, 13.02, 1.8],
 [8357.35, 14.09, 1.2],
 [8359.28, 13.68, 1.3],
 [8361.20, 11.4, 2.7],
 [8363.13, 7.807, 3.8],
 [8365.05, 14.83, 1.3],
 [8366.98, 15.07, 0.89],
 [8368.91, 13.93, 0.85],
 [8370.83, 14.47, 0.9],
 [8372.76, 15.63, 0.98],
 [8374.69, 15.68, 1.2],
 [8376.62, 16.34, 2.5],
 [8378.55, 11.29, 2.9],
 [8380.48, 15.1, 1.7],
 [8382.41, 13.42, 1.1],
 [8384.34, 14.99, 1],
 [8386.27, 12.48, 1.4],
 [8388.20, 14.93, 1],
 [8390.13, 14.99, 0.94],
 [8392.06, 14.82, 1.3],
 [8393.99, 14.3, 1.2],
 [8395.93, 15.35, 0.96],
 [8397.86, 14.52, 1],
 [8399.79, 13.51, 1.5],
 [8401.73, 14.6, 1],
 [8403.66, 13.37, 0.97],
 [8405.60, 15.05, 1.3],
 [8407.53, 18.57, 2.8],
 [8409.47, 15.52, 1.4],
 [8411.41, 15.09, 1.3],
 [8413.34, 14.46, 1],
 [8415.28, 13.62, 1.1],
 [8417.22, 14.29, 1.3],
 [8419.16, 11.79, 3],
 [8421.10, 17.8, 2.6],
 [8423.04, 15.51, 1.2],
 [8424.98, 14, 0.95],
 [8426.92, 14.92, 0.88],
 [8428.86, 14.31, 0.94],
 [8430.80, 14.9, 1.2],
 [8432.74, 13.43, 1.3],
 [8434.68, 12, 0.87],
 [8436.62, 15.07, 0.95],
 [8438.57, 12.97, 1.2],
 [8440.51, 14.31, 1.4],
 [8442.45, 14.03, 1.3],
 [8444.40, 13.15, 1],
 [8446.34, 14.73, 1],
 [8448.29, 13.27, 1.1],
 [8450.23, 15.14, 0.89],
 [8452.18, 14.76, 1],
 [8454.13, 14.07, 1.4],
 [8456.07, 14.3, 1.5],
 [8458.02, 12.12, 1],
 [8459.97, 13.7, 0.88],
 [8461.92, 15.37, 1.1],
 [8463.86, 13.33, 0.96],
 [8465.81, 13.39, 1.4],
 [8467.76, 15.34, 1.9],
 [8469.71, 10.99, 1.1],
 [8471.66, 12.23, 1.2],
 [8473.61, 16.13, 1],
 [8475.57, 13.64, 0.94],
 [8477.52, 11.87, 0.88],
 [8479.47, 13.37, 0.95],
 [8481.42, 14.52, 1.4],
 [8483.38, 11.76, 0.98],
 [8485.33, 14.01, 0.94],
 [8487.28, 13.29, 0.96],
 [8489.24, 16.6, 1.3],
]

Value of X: -2.0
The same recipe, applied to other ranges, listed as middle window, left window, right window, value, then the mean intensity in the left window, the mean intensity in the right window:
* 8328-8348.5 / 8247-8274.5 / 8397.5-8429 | 2.8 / 16.7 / 14.8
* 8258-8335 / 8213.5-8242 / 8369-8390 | 1.8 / 15.3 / 14.4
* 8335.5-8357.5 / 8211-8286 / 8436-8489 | 2.3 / 15.6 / 13.8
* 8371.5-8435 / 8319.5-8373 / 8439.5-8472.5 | -4.0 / 13.7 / 13.8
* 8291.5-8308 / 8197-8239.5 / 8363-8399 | 0.9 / 14.7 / 14.4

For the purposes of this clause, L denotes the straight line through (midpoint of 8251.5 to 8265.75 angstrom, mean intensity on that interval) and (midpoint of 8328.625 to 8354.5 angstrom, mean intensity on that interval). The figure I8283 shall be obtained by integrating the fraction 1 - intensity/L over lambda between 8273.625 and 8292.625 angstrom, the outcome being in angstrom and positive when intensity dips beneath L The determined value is 1.5 angstrom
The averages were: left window 17.1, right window 13.5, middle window 14.7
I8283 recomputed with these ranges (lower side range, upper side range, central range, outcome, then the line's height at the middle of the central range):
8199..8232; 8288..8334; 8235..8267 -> -4.66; 14.4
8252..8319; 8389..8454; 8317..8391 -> 4.28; 14.7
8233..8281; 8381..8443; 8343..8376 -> 3.02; 15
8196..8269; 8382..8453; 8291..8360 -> 5.18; 14.9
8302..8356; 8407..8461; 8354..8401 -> 0.04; 14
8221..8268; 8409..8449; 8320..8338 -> 1.01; 15.3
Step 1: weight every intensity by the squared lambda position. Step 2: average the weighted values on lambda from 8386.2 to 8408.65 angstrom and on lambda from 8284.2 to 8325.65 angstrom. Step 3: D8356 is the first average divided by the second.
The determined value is 1.07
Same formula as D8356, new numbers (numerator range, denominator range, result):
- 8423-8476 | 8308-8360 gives 1.04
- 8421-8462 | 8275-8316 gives 1.04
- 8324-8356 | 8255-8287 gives 0.90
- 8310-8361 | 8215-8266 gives 0.89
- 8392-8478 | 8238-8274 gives 0.91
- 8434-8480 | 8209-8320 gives 0.95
